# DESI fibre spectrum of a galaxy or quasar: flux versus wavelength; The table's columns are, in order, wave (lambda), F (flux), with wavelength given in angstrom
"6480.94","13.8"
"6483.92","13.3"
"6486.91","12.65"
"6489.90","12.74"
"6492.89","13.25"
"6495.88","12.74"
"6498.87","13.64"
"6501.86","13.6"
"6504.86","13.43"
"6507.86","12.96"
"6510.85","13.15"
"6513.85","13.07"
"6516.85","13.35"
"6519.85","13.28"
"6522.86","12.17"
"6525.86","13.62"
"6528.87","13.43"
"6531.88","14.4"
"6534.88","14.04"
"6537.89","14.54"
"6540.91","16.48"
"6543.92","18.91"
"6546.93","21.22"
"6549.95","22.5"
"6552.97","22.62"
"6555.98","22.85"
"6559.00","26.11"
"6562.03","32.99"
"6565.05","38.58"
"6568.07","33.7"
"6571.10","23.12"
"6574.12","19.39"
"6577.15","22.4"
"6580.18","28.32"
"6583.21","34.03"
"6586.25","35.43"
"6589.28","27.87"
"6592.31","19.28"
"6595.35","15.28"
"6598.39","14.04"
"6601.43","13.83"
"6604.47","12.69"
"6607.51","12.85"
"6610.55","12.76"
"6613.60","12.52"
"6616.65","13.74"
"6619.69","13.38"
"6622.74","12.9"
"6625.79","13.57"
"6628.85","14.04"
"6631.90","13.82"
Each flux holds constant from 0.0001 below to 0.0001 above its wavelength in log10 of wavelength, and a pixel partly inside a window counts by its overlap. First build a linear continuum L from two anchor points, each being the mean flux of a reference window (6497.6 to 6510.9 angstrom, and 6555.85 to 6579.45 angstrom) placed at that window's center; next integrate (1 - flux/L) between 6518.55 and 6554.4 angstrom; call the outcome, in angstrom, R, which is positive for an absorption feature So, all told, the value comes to 7.59 angstrom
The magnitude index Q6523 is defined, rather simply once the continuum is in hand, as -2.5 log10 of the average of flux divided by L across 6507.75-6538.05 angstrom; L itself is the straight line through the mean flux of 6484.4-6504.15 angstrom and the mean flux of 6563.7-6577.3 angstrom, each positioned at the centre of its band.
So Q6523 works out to 0.35 mag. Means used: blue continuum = 13.1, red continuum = 27.8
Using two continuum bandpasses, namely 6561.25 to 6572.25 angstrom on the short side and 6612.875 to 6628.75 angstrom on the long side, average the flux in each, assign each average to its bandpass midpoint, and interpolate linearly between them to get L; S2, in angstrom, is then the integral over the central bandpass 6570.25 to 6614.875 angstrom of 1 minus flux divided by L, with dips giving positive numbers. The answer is 6.5 angstrom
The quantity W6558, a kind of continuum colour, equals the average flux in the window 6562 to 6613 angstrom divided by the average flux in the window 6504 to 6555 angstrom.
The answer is 1.46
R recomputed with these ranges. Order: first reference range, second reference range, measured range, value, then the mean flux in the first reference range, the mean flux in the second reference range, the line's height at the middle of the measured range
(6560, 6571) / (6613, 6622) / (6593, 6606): 3.8 angstrom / 33.1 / 13.3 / 20.1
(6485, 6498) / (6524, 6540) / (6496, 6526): 0.6 angstrom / 12.9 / 14.1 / 13.5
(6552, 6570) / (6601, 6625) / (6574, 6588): -3.6 angstrom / 29.5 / 13.1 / 23.2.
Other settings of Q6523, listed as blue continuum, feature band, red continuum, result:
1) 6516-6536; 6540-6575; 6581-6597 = -0.248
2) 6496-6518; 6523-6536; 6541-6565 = 0.336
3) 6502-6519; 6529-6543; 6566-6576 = 0.244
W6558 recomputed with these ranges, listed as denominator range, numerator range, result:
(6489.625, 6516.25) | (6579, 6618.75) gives 1.46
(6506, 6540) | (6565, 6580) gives 1.96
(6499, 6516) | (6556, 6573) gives 2.25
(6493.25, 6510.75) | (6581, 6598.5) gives 1.91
